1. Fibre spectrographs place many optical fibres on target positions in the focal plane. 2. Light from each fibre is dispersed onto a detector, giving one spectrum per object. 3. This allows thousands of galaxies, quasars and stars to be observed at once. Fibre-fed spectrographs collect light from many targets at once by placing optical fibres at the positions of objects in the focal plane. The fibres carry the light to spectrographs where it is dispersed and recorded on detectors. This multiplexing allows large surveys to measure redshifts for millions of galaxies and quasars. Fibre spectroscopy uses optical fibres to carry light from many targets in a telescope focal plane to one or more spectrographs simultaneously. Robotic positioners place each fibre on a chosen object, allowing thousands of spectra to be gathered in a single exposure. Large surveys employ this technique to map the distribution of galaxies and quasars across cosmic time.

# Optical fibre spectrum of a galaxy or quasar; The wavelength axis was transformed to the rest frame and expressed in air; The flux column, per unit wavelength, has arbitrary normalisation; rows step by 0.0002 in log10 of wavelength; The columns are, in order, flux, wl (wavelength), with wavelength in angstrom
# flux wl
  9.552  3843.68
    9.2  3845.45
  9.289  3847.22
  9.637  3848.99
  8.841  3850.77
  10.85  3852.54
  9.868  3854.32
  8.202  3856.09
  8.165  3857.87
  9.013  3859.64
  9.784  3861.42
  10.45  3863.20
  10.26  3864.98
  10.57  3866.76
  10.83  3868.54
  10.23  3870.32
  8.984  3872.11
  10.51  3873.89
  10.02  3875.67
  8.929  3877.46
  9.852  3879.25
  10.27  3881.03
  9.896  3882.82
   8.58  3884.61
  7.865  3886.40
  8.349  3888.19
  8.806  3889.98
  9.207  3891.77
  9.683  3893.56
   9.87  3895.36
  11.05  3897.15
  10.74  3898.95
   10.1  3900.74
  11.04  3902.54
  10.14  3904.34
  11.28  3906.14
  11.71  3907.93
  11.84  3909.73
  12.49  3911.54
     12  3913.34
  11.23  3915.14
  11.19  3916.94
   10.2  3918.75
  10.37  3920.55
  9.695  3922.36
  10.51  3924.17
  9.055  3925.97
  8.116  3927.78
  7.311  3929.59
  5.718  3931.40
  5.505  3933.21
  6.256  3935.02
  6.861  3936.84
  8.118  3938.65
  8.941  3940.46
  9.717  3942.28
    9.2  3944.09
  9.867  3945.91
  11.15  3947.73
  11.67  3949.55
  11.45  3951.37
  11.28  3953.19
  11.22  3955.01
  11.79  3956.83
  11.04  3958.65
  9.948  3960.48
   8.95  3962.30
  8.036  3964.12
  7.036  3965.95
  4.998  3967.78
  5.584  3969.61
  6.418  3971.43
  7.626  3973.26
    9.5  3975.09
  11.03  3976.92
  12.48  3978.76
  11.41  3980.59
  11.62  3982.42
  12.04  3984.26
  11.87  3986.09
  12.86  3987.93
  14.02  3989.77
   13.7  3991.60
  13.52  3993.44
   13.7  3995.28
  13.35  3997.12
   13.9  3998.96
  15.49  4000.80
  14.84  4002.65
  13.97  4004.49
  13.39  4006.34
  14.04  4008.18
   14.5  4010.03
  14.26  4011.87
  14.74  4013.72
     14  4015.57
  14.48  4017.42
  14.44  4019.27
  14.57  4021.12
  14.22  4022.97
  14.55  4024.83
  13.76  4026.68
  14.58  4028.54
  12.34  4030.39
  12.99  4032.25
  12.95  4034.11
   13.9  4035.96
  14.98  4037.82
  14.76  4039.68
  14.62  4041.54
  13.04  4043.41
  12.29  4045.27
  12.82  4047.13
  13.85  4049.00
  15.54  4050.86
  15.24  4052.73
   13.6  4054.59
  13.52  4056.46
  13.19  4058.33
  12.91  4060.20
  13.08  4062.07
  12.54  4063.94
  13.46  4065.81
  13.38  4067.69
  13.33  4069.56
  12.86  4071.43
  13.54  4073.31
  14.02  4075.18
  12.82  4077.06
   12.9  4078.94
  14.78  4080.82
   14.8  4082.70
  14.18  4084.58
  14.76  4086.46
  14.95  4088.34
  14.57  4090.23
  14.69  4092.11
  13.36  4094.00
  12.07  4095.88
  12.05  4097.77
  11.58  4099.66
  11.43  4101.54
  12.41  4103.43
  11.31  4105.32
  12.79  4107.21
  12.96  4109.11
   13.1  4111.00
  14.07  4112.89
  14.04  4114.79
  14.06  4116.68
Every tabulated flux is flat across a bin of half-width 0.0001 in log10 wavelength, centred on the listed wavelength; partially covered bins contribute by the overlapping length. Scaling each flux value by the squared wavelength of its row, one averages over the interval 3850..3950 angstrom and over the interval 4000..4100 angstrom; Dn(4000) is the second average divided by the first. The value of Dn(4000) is 1.5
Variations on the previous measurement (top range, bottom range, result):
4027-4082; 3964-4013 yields 1.19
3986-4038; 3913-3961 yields 1.51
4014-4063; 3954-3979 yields 1.62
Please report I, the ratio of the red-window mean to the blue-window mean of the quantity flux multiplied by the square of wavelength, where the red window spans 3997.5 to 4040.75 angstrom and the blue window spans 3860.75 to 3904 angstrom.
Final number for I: 1.54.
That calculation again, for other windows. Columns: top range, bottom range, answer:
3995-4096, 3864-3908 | 1.52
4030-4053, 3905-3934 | 1.48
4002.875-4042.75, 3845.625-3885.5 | 1.58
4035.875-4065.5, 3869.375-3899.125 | 1.56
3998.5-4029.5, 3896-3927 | 1.39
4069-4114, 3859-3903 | 1.51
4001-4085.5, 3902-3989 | 1.49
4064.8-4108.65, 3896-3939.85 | 1.50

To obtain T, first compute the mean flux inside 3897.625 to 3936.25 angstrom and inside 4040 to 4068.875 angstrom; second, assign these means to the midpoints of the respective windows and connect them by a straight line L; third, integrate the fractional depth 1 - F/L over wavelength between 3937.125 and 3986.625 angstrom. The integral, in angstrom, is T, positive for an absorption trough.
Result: 5.9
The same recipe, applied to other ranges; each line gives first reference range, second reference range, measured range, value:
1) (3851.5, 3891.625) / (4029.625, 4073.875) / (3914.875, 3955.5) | 6.21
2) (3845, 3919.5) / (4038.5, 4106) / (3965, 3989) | 4.42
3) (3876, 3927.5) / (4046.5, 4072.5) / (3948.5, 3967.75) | 2.29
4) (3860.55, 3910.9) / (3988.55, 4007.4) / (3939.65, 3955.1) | 2.20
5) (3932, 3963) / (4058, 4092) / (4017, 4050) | -4.00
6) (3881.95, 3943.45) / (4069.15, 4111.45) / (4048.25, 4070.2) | -1.80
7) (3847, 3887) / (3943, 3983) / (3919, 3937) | 2.97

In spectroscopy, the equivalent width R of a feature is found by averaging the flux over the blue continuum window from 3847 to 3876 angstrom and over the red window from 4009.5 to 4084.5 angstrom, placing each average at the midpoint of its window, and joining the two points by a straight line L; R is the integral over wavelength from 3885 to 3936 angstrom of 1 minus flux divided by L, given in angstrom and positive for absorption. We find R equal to 5.3 angstrom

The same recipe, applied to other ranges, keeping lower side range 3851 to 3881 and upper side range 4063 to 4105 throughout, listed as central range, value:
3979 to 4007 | -3.36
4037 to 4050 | -1.10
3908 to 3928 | -0.22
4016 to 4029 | -2.11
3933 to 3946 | 3.44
